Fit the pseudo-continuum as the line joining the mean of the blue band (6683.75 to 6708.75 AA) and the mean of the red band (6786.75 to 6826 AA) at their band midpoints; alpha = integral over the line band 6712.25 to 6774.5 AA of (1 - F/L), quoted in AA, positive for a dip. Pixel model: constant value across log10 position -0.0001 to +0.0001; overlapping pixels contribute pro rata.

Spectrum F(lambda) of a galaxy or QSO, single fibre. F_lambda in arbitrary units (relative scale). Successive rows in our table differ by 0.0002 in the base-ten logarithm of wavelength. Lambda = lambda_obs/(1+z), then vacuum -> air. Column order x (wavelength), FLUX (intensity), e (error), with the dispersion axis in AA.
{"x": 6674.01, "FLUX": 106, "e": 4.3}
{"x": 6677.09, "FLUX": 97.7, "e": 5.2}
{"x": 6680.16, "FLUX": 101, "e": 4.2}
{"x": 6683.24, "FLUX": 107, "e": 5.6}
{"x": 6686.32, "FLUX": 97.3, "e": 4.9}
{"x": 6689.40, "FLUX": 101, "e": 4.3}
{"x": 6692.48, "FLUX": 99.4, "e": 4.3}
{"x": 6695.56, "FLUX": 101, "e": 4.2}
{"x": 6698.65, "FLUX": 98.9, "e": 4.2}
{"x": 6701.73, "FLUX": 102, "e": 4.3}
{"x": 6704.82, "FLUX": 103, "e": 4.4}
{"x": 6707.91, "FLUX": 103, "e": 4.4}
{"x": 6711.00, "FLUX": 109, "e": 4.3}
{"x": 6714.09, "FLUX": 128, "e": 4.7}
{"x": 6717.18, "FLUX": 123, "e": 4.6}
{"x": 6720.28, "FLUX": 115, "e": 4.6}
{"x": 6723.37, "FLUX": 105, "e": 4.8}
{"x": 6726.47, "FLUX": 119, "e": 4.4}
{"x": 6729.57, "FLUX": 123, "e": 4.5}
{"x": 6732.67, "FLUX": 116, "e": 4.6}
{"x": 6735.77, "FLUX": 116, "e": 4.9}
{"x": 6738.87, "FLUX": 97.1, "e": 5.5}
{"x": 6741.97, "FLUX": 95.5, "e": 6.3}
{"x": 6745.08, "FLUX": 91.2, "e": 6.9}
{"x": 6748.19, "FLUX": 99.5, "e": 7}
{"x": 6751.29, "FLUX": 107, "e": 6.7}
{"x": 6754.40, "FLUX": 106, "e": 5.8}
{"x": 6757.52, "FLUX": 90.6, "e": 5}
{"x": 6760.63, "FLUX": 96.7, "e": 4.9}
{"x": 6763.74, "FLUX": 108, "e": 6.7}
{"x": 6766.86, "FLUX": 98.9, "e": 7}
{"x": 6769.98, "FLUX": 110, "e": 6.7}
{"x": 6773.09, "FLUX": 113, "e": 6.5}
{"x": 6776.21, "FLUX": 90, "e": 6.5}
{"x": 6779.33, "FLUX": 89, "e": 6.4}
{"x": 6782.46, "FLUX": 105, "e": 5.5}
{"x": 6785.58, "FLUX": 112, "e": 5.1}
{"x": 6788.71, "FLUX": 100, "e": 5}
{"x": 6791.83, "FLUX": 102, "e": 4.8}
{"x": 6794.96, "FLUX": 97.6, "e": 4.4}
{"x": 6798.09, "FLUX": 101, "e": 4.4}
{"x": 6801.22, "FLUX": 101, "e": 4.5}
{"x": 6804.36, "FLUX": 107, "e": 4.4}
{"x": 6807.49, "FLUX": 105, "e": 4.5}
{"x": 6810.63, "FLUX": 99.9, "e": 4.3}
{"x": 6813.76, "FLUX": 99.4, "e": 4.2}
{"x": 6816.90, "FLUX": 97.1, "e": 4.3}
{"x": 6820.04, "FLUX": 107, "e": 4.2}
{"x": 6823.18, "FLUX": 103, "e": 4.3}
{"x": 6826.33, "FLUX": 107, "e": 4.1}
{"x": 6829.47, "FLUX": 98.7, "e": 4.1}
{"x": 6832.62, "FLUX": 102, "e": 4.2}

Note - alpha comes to -4.0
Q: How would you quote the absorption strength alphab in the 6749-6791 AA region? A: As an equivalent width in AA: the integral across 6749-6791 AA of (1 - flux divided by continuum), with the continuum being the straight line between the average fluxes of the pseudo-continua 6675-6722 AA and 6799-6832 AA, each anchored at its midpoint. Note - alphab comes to 0.7 AA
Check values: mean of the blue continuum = 106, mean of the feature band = 102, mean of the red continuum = 102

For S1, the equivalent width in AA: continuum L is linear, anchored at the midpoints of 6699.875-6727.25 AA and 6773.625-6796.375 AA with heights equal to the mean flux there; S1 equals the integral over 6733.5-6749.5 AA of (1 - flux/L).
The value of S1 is 1.0 AA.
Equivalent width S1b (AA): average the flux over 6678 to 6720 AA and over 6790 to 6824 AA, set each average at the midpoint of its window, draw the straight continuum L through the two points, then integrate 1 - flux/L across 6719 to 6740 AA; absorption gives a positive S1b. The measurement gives -1.7 AA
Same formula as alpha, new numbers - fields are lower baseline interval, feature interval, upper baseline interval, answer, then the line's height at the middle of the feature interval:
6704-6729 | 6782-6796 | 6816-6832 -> 0.4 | 106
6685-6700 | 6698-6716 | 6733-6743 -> -1.2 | 101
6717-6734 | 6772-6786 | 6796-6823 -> 0.9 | 107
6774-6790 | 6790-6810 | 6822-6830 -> -0.2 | 101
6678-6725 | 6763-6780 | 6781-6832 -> 0.3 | 104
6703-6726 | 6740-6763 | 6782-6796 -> 2.0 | 108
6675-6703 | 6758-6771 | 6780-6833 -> 0.0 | 102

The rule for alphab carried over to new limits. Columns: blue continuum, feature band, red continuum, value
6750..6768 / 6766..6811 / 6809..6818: -1.0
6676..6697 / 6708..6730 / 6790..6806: -3.3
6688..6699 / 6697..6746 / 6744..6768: -4.5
